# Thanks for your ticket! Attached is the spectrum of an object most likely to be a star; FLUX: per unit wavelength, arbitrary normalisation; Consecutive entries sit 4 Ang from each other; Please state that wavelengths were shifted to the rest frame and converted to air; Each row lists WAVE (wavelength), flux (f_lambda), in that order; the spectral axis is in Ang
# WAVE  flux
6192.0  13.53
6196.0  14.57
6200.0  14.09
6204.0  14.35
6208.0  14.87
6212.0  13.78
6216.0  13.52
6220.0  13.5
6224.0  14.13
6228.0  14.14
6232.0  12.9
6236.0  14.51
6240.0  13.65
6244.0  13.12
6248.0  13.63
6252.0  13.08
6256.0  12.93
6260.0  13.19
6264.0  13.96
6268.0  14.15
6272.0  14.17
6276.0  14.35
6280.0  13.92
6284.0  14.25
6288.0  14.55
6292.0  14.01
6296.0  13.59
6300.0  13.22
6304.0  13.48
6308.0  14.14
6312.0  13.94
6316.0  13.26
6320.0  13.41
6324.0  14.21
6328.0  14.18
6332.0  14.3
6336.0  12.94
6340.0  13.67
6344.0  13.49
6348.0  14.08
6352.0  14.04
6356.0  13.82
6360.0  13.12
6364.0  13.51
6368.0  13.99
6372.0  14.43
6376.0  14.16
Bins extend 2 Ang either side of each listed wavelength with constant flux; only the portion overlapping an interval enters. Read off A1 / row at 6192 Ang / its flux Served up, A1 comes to 13.53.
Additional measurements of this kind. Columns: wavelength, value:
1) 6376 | 14.16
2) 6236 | 14.51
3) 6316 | 13.26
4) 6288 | 14.55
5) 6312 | 13.94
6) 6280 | 13.92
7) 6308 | 14.14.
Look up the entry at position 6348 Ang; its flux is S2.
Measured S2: 14.08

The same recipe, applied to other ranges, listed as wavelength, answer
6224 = 14.13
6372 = 14.43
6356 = 13.82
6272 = 14.17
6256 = 12.93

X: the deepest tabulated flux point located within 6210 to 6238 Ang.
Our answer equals 12.9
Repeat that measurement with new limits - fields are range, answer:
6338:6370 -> 13.12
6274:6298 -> 13.59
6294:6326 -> 13.22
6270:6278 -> 14.17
